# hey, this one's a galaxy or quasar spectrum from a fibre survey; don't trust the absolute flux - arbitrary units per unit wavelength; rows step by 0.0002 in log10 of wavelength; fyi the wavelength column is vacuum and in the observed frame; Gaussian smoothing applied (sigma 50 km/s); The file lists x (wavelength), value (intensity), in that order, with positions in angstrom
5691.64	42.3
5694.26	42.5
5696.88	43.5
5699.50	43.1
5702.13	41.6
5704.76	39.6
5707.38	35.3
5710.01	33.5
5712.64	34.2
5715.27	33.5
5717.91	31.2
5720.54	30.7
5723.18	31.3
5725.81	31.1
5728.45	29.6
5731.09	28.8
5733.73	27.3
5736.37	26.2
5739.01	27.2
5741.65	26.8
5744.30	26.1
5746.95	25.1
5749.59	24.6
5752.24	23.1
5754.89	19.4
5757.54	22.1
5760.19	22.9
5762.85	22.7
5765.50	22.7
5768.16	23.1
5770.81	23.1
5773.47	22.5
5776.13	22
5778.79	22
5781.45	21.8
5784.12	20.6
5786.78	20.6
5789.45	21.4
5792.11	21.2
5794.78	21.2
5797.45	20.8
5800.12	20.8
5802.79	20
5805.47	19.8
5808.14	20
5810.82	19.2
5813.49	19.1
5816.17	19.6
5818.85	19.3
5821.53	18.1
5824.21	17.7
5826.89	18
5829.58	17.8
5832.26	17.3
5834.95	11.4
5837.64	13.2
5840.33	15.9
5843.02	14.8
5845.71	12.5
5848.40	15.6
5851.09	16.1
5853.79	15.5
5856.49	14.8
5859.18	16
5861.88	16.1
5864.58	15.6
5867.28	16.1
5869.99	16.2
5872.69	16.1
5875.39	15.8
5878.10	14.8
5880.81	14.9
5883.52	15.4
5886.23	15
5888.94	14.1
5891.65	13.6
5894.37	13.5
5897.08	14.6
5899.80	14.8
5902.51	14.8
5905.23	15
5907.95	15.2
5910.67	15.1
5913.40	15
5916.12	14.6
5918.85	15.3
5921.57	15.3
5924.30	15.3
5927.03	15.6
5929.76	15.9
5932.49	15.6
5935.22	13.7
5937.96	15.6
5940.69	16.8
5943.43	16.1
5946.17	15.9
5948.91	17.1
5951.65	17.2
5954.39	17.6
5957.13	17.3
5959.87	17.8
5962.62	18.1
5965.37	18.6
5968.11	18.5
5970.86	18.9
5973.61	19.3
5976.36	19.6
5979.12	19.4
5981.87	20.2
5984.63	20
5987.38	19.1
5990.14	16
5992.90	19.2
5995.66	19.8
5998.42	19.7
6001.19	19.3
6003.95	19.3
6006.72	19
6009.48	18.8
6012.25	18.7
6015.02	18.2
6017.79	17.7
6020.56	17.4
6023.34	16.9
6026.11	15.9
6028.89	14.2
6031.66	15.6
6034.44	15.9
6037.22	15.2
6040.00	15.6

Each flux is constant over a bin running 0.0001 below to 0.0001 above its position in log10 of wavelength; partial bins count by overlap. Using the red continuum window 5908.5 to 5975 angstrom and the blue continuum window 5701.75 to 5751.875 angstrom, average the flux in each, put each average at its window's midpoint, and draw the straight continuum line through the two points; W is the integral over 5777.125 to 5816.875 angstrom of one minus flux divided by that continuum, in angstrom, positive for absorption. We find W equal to 8.1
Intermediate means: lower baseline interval 30.4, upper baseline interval 16.5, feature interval 20.6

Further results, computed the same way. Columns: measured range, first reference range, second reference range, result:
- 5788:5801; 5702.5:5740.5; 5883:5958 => 2.3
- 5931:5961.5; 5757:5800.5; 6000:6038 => 3.7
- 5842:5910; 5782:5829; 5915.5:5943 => 8.7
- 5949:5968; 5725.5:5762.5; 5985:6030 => 1.7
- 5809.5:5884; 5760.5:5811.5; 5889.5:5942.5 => 9.0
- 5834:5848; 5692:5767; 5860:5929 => 4.4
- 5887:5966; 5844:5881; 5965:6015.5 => 7.4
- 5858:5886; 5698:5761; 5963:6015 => 9.6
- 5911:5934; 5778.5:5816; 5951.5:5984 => 4.6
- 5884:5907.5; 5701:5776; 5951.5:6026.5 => 8.0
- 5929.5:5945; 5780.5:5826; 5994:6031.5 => 2.6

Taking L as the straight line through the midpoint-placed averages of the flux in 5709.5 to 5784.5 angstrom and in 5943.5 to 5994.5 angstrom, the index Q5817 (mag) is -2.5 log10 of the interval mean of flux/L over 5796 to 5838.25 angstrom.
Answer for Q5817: 0.274 mag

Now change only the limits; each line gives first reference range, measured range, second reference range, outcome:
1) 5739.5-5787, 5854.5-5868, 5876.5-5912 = 0.07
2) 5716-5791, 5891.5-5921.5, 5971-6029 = 0.38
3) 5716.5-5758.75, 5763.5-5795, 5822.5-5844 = 0.01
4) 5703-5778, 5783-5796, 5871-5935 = 0.13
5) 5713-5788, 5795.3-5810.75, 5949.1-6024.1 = 0.18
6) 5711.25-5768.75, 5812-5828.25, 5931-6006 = 0.26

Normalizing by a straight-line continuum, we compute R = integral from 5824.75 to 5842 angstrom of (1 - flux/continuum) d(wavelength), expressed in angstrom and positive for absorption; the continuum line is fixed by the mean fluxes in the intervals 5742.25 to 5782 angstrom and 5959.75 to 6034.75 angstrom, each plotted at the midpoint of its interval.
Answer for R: 4.7 angstrom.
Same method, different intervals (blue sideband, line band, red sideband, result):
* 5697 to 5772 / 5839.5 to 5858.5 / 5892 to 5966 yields 5.53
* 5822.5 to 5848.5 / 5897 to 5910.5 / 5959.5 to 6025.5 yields 1.55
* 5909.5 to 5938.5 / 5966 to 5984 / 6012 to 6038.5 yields -3.96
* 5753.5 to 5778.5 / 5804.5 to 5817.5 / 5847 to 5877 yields -0.20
